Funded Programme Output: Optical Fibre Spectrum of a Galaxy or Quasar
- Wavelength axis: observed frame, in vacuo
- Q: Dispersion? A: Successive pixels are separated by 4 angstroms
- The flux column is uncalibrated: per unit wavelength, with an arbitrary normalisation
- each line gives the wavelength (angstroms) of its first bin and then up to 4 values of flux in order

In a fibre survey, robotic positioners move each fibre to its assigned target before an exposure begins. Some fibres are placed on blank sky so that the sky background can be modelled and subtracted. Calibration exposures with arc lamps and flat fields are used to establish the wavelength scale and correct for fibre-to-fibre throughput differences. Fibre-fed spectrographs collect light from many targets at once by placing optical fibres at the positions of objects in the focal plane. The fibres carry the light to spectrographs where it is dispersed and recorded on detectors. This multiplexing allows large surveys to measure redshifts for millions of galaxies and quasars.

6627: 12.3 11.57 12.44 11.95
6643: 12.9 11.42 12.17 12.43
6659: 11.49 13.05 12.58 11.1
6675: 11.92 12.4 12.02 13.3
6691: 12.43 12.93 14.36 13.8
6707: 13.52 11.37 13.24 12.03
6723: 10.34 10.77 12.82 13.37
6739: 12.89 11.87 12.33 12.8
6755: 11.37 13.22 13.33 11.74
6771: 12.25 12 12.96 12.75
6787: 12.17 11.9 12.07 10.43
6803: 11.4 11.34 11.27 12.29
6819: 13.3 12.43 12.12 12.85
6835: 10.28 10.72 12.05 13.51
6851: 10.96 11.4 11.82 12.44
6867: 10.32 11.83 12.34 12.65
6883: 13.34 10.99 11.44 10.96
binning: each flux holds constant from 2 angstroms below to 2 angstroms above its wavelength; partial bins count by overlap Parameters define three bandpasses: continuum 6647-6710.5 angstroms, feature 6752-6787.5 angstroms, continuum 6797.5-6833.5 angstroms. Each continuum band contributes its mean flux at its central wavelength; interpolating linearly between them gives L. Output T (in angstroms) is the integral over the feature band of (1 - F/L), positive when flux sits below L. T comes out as -0.9 angstroms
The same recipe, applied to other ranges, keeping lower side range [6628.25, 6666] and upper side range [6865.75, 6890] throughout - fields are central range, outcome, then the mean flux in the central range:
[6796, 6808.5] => 0.9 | 11.1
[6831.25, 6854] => 0.7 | 11.6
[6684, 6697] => -0.7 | 12.8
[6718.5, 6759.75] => -0.2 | 12.1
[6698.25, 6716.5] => -1.6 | 13.2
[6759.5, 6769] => -0.5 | 12.6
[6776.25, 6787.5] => -0.6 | 12.6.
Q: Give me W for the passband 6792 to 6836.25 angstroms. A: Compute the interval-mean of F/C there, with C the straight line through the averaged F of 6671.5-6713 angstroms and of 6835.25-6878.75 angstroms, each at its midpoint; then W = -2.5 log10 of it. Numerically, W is 0.01 mag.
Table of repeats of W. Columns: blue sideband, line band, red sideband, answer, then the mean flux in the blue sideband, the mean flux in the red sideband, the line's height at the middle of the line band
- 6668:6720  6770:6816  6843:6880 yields 0.03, 12.7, 11.9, 12.2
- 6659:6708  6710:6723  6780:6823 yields 0.05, 12.7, 11.9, 12.5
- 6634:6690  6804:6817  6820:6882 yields 0.03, 12.2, 11.9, 12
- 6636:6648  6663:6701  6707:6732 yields -0.05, 12.2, 11.9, 12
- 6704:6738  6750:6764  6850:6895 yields -0.04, 12.3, 11.8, 12.1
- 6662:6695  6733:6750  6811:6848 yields -0.03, 12.4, 12.1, 12.2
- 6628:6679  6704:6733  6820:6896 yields 0.00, 12.1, 11.8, 12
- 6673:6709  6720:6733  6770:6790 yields 0.12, 13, 12.4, 12.7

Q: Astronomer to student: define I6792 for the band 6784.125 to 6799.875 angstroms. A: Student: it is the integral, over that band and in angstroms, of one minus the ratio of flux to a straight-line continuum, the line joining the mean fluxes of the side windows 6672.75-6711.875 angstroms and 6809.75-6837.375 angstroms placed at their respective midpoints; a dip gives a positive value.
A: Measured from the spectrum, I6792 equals 0.6 angstroms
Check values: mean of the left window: 12.8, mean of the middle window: 11.8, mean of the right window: 12.1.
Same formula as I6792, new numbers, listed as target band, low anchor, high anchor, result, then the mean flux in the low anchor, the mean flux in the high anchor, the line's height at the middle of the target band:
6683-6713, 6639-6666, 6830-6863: -2.3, 12.2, 11.7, 12.1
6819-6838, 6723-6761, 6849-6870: -0.6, 12.3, 11.4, 11.6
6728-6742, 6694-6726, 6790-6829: -0.4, 12.6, 11.9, 12.4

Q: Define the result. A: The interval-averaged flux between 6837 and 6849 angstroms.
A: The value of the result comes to 12.1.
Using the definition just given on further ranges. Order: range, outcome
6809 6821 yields 12.3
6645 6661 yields 11.9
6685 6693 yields 12.9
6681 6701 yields 13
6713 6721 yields 12.6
